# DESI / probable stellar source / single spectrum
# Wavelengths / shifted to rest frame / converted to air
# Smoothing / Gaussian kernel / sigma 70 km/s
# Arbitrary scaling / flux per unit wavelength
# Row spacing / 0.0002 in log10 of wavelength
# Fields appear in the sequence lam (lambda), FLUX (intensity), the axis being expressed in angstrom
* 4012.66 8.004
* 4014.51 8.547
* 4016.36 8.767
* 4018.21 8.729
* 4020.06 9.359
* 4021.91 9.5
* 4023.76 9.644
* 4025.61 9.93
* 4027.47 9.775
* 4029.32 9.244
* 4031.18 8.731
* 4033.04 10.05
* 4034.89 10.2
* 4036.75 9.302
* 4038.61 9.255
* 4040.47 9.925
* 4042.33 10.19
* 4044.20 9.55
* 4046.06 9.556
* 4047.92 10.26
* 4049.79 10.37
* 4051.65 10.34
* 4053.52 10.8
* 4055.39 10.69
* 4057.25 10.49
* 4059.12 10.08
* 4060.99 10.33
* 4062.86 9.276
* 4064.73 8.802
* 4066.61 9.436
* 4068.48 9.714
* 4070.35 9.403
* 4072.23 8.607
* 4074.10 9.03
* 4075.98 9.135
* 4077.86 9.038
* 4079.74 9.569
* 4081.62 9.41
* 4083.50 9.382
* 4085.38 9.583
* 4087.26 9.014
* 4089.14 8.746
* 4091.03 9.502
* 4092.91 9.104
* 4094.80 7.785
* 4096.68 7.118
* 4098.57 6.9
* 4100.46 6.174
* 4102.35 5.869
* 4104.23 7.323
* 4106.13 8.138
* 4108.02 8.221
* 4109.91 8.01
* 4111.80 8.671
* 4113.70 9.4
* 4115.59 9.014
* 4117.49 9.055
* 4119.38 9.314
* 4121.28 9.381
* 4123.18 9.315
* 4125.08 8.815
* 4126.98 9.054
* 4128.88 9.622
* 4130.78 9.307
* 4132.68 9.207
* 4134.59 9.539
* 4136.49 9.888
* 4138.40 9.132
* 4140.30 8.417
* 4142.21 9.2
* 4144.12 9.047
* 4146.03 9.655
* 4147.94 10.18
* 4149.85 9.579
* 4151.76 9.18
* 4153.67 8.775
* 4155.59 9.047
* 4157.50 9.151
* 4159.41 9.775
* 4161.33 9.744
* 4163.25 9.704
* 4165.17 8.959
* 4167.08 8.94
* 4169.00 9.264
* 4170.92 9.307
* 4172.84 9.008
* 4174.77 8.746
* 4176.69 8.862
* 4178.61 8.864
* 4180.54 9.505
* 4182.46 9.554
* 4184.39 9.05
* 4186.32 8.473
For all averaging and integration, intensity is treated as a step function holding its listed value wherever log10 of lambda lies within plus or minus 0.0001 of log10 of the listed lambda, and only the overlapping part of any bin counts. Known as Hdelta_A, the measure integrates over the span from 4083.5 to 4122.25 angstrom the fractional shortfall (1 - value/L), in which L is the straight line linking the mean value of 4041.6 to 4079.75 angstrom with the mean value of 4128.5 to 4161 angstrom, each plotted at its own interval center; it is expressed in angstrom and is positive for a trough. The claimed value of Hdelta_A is 4.9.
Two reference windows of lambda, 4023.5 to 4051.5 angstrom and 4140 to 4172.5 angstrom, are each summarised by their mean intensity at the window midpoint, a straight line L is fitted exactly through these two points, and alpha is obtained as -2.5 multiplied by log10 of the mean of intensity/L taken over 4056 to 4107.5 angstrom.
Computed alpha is 0.10 mag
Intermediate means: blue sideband 9.75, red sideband 9.3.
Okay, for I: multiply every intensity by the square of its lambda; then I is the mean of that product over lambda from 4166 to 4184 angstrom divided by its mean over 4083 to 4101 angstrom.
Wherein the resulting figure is 1.14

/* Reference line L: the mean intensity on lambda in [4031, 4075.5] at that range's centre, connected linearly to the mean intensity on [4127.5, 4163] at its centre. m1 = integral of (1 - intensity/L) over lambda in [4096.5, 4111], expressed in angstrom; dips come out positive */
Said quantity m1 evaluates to 3.5 angstrom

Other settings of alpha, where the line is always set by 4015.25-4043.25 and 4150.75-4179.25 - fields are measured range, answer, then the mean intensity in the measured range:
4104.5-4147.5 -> 0.02 mag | 9.05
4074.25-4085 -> 0.01 mag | 9.29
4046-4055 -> -0.10 mag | 10.4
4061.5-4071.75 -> 0.01 mag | 9.33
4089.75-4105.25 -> 0.24 mag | 7.5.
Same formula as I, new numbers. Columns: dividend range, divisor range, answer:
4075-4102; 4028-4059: 0.88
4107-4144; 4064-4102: 1.06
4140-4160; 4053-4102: 1.06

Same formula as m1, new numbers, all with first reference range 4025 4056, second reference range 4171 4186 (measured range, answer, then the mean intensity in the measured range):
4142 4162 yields -0.4 angstrom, 9.4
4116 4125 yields 0.2 angstrom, 9.2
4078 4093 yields 0.5 angstrom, 9.29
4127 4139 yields -0.1 angstrom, 9.43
